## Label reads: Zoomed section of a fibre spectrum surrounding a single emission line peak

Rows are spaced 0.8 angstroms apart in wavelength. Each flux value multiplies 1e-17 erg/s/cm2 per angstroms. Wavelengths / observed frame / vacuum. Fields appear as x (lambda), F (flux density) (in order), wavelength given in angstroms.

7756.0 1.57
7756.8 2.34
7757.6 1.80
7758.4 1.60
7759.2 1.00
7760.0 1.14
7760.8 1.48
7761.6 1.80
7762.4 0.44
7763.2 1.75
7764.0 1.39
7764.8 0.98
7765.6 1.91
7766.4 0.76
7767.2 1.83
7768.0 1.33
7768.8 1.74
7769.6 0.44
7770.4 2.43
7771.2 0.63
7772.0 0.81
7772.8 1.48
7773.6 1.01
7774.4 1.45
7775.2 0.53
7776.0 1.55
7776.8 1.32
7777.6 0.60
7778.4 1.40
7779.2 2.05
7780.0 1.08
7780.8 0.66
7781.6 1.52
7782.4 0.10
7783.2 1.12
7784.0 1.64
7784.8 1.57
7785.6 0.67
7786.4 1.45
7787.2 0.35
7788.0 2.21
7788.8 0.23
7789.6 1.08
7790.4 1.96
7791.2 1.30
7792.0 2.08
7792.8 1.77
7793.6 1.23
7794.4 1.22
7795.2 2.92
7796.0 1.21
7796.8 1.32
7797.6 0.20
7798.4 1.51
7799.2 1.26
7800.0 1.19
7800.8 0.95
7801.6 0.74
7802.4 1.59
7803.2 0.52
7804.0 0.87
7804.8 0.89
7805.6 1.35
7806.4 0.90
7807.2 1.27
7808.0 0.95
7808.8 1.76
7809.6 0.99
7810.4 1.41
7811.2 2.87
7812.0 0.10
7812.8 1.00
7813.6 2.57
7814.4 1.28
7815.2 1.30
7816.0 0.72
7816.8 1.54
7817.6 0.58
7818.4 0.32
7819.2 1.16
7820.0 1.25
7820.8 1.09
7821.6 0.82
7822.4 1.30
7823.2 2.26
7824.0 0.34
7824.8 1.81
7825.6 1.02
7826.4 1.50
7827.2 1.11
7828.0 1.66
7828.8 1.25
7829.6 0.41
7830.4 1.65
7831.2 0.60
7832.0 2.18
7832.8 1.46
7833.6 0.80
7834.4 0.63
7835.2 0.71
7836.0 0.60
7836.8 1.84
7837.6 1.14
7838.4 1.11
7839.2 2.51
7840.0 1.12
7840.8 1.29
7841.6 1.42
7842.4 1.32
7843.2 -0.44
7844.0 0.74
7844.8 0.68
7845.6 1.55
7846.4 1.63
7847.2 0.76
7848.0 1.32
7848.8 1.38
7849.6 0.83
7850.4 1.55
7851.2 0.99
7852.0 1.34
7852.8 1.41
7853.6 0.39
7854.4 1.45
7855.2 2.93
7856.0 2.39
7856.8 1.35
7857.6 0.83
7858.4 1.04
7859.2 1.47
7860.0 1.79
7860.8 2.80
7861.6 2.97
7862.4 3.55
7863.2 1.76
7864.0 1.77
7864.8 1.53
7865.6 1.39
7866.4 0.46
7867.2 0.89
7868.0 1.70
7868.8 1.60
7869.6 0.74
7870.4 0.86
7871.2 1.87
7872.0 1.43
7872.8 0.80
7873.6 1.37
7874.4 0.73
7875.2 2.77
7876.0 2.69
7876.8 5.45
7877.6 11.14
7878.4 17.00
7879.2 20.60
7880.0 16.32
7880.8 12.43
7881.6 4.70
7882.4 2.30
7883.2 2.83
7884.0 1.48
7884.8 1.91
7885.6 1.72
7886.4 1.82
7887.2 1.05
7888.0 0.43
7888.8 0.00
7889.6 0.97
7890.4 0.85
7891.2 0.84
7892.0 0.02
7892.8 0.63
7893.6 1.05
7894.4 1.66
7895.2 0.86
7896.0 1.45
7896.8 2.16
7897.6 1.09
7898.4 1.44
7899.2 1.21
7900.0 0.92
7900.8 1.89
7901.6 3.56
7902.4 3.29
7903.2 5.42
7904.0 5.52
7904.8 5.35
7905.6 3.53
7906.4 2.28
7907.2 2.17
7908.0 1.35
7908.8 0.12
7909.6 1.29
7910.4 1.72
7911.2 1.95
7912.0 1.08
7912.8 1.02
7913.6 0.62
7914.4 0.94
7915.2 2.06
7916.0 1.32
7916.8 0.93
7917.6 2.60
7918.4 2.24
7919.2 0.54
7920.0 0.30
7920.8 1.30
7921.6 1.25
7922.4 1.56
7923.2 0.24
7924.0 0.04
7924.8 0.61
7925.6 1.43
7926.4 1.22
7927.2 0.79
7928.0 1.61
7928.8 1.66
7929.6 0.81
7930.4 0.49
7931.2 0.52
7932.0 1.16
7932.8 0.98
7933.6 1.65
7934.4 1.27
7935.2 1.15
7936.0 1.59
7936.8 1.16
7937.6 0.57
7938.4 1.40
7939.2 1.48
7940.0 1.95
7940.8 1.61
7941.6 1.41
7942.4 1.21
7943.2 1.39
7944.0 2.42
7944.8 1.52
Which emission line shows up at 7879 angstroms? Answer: H-alpha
